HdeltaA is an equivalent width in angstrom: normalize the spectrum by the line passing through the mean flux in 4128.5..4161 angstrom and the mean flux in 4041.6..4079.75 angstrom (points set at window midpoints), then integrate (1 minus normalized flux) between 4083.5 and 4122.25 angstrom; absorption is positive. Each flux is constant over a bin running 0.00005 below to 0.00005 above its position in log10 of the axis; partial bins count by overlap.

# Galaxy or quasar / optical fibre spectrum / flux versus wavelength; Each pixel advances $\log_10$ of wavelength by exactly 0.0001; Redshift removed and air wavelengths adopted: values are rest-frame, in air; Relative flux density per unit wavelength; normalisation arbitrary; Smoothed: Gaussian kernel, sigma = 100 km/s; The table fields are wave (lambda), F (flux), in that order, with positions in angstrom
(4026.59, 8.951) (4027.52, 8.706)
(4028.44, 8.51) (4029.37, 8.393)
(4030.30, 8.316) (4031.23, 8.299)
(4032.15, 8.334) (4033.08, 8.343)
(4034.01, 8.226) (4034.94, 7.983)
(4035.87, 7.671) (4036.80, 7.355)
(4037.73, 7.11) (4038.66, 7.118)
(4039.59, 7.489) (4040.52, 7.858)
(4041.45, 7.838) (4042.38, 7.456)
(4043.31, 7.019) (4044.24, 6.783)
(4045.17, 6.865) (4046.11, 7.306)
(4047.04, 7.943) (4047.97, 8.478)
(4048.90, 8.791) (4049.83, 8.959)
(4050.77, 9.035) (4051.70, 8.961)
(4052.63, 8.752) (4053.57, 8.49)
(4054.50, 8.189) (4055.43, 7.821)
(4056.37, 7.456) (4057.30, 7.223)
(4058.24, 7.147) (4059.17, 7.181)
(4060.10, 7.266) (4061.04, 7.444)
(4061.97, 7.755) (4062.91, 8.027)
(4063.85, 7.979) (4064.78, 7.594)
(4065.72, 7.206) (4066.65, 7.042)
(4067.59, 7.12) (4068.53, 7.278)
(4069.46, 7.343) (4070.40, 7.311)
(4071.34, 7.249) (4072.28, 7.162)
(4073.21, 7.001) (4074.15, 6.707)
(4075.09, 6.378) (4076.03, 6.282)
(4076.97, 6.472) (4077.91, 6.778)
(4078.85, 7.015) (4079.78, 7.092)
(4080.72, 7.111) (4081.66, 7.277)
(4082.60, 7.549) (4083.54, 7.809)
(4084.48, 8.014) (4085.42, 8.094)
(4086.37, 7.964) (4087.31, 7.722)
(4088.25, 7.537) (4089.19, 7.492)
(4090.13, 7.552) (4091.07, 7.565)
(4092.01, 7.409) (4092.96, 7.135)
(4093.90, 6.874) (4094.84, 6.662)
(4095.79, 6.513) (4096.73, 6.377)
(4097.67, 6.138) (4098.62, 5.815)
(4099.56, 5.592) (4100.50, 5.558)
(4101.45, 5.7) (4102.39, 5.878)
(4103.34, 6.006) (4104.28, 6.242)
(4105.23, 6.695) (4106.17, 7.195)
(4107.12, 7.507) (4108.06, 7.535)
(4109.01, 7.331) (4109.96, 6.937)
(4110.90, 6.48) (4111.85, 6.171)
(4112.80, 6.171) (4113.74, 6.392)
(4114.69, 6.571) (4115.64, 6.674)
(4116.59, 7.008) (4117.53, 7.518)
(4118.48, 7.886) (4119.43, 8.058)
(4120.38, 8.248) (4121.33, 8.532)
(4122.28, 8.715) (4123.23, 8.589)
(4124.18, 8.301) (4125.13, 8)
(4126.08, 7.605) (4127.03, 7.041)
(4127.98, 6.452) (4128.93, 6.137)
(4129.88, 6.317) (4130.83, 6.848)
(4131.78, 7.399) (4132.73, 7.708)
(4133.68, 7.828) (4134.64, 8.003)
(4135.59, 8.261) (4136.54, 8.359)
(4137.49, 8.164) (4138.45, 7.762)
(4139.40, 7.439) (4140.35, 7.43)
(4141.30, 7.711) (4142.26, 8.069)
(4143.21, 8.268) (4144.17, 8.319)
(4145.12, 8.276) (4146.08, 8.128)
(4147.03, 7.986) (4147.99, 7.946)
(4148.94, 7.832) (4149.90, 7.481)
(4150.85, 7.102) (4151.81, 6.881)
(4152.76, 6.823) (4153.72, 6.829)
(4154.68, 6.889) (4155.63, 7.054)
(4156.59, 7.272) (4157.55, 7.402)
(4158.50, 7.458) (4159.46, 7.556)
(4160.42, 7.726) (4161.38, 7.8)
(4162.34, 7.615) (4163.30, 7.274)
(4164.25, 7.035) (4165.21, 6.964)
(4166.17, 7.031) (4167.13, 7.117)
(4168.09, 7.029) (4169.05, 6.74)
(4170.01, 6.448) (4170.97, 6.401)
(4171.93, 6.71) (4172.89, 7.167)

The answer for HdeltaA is 2.7 angstrom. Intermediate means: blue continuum 7.5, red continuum 7.55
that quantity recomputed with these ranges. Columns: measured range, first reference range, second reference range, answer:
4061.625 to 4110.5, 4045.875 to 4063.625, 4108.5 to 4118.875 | 2.4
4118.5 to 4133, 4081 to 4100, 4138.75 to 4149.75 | 0.1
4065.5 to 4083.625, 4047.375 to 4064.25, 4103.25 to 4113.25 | 1.3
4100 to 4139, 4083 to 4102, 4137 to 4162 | 0.3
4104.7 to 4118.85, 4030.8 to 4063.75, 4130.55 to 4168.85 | 1.3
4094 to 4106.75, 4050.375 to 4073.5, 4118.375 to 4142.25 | 2.4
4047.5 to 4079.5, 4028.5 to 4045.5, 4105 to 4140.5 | 0.3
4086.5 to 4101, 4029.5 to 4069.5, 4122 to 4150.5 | 1.7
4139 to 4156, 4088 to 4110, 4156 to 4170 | -1.1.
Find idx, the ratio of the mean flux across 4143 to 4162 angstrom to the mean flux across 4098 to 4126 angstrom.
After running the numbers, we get 1.07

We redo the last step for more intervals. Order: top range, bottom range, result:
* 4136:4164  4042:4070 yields 0.98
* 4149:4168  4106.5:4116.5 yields 1.07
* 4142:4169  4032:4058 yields 0.95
